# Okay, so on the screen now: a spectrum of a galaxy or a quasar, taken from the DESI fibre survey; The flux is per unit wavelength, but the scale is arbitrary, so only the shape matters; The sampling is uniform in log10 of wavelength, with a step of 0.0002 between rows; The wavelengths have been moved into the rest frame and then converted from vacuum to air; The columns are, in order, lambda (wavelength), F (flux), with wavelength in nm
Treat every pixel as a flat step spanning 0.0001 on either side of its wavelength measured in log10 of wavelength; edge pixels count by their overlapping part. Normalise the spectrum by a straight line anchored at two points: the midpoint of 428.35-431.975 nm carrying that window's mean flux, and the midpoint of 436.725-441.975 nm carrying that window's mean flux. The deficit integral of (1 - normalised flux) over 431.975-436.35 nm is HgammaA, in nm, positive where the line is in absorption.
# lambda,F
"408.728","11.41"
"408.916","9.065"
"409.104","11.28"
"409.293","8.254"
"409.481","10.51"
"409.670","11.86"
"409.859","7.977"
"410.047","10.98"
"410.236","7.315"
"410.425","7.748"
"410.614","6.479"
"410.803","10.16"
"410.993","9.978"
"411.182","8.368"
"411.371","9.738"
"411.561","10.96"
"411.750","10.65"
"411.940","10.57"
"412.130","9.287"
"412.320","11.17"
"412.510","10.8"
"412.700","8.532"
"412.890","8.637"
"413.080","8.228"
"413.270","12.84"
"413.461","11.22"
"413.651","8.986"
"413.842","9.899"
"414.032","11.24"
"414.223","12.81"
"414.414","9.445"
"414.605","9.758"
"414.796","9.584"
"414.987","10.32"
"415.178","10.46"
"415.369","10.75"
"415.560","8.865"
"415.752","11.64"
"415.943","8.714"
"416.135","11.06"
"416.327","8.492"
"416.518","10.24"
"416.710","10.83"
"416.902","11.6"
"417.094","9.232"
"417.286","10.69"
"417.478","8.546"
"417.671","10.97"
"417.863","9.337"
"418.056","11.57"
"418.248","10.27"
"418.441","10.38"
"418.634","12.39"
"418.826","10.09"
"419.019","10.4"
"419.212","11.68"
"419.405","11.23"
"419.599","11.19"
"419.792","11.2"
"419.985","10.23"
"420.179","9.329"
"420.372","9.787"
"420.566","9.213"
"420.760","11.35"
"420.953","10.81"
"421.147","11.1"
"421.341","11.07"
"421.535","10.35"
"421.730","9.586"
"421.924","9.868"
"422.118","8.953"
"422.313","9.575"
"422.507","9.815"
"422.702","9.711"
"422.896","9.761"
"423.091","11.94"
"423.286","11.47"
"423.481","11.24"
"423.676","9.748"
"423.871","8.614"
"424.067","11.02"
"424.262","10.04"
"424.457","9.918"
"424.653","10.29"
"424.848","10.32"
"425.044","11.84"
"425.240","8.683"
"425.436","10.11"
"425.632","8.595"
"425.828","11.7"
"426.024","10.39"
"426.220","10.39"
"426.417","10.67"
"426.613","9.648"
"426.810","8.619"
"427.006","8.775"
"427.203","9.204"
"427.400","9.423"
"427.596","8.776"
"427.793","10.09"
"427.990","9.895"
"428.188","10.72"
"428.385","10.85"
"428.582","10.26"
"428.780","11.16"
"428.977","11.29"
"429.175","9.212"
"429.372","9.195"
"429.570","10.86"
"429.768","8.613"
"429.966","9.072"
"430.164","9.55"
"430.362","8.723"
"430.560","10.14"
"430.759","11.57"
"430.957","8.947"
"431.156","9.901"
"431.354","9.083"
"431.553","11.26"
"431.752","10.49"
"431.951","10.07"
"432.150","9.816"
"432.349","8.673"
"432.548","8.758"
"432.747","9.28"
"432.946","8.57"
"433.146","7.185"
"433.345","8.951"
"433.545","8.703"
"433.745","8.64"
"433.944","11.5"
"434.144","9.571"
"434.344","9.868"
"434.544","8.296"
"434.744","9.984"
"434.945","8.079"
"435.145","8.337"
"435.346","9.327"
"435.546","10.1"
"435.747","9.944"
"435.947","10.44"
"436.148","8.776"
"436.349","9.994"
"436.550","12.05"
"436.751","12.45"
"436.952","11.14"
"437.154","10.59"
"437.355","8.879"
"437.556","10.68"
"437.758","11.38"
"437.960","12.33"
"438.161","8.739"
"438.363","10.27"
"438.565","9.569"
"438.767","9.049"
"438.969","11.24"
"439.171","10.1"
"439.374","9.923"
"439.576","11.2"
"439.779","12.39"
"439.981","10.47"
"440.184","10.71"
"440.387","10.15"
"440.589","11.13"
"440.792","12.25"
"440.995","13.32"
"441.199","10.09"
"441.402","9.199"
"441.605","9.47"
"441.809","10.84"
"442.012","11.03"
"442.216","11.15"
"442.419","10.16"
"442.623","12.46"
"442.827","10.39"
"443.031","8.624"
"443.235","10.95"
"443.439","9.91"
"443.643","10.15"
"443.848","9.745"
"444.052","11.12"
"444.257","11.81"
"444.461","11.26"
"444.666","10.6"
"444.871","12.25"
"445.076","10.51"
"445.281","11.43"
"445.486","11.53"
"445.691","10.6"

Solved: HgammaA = 0.45 nm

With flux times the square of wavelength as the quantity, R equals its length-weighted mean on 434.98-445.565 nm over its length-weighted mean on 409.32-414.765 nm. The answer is 1.23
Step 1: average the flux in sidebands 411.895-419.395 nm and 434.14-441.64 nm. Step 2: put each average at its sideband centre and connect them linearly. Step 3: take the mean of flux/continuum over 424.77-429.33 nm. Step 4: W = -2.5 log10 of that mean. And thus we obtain 0.032 mag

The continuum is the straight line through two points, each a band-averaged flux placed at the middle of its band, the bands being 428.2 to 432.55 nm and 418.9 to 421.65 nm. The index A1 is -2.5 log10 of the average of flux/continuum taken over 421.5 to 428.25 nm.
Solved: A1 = 0.03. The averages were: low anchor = 10.6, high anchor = 9.93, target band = 9.98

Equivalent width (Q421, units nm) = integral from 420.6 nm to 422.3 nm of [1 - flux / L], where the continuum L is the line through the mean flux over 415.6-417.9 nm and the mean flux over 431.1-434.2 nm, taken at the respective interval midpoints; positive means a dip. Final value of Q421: -0.07 nm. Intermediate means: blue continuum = 10.1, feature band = 10.3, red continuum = 9.4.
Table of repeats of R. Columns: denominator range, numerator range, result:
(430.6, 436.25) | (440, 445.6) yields 1.20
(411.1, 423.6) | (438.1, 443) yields 1.15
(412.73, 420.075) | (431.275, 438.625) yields 1.03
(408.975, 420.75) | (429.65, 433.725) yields 1.00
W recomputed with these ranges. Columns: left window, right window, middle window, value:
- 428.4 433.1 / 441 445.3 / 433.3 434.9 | 0.07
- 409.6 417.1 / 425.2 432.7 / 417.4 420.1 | -0.08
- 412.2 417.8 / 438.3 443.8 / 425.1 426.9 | 0.05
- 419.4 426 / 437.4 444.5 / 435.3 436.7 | 0.04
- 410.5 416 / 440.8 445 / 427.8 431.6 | 0.05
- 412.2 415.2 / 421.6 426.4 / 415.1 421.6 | -0.03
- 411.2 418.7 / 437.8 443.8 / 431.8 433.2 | 0.16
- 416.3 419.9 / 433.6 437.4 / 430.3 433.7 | 0.07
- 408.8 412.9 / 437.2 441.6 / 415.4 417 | -0.05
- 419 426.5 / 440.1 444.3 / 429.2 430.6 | 0.11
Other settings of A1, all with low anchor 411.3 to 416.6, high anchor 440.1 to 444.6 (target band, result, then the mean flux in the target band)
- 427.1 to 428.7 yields 0.06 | 9.91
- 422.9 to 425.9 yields 0.00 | 10.3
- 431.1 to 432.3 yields 0.05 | 10.1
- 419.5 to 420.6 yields 0.01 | 10.2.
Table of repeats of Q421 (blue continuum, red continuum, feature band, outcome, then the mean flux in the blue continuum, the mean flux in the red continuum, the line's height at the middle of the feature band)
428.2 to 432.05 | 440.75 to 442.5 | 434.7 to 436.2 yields 0.15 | 10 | 10.8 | 10.4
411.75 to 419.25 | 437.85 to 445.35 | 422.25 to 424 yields 0.03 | 10.3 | 10.7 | 10.4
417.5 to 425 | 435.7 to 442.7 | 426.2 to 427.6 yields 0.14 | 10.4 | 10.7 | 10.5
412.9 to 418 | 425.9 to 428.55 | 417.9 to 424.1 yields -0.26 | 10.2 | 9.84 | 10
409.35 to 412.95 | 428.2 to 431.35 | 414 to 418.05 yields -0.24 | 9.56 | 9.95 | 9.66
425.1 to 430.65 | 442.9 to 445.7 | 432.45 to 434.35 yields 0.20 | 9.82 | 10.8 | 10.1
